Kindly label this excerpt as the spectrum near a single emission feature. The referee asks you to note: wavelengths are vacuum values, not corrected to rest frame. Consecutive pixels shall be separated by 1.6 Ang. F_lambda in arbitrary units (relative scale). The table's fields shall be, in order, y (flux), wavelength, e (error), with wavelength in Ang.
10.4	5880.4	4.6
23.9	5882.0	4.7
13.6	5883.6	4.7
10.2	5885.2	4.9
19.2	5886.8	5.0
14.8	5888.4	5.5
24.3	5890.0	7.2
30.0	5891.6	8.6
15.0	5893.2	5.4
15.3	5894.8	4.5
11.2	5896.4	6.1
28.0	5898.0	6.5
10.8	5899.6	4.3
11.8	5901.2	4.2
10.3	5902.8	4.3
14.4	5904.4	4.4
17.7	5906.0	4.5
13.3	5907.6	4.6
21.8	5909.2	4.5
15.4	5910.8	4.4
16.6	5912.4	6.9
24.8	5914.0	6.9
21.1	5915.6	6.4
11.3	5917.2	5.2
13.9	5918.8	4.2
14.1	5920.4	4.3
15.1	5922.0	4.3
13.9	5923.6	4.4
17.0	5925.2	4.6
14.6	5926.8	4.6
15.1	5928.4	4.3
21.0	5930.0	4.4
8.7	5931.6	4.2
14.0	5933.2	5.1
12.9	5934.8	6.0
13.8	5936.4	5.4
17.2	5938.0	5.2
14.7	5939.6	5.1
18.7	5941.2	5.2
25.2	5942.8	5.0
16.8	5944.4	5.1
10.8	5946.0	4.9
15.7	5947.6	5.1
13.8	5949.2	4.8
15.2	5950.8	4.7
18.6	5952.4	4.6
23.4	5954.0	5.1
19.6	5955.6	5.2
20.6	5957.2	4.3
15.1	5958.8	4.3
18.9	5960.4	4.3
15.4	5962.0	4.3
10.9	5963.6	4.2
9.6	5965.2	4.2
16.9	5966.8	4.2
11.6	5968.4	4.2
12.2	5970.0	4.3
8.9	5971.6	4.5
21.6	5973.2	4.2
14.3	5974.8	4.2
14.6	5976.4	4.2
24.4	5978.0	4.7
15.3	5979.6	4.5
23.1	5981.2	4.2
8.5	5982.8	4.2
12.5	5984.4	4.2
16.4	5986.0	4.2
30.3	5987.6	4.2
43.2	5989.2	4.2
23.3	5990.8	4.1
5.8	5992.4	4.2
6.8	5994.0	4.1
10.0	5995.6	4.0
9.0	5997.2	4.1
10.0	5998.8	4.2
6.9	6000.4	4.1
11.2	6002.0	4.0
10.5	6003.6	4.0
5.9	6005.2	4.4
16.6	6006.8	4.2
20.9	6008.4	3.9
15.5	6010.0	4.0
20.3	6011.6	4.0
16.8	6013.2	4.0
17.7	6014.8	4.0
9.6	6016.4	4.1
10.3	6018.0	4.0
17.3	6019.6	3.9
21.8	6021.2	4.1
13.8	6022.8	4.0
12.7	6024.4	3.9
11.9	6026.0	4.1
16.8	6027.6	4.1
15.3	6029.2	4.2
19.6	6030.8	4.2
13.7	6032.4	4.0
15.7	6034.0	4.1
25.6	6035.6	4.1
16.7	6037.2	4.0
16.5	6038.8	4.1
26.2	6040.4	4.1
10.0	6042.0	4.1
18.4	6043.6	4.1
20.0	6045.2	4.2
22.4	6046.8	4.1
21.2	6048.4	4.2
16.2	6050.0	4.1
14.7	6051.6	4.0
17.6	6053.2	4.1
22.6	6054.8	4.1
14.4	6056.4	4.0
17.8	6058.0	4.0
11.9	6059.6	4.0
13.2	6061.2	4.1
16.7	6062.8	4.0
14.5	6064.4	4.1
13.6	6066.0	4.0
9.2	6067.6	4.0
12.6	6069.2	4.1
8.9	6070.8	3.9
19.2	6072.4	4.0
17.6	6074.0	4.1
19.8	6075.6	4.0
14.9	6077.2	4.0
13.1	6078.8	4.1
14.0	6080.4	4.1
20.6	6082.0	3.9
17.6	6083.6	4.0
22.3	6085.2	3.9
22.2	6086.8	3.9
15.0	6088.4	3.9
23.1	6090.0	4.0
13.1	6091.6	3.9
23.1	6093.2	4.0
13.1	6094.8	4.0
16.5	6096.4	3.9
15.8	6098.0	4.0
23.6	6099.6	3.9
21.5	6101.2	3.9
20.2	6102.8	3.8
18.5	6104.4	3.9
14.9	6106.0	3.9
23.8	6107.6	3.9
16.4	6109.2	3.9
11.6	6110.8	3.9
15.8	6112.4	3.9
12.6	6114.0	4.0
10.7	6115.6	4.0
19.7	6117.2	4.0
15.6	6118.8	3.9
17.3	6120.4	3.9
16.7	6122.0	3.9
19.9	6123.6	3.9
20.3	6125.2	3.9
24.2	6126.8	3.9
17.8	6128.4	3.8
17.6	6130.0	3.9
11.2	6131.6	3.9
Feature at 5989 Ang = H-gamma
